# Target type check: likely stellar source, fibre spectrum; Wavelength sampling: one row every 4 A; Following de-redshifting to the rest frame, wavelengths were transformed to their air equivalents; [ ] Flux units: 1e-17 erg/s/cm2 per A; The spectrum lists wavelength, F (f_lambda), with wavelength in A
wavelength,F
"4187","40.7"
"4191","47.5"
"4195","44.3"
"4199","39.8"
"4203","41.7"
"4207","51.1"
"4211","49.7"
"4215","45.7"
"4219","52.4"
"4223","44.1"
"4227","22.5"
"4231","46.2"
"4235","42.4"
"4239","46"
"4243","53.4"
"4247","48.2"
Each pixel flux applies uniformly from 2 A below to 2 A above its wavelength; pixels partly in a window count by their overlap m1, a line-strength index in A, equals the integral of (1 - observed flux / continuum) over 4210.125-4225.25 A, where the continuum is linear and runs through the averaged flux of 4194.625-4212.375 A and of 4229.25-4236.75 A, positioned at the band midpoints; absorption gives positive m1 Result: -0.9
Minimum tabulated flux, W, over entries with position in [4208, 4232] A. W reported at 22.5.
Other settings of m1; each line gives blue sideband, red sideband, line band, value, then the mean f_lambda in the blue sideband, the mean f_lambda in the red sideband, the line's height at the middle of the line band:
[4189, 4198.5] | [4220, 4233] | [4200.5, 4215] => -1.6 A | 44.9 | 38.7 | 42.3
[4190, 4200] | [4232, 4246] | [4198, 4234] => 1.3 A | 43.9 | 47.3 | 45.5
